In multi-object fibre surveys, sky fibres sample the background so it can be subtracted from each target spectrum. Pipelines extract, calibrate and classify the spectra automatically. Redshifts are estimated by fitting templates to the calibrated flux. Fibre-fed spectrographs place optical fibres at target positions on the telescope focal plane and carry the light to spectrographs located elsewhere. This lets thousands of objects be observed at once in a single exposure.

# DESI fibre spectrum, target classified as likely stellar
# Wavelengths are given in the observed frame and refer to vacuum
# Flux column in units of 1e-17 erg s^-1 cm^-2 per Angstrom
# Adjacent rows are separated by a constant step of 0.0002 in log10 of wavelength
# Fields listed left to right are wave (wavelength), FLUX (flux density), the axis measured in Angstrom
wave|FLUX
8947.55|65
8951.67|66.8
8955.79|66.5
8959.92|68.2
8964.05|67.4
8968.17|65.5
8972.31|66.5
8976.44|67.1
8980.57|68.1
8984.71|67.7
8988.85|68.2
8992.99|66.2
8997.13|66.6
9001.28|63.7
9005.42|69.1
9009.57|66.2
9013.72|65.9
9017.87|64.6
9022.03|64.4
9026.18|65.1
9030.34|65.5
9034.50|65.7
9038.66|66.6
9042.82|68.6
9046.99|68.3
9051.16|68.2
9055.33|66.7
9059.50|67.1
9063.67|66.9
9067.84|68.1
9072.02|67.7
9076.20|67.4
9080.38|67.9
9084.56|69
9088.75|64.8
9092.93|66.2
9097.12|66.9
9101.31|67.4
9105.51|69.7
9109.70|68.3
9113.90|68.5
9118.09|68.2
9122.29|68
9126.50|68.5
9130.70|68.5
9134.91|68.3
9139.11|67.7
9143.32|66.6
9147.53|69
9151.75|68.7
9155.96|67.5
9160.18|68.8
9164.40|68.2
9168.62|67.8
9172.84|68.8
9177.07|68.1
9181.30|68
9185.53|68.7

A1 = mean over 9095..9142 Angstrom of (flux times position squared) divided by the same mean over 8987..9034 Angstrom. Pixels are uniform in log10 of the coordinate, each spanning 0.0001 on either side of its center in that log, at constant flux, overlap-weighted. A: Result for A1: 1.06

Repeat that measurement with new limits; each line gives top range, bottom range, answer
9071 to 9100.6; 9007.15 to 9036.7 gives 1.04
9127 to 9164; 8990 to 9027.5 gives 1.07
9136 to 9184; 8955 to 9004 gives 1.06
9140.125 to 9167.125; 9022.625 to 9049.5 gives 1.05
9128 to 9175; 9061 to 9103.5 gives 1.03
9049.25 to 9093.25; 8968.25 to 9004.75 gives 1.03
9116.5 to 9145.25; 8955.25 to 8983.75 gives 1.05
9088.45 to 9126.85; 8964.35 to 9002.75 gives 1.04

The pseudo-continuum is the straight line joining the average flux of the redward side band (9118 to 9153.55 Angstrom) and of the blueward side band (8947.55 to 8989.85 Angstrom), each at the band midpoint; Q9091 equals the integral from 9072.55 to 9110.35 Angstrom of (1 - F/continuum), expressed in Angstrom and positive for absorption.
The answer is 0.2 Angstrom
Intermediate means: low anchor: 67.1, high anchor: 68.1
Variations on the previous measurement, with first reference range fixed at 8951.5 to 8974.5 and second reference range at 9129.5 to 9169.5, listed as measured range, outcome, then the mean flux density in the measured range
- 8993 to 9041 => 1.00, 65.8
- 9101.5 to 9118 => -0.18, 68.6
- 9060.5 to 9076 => 0.01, 67.5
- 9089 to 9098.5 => 0.22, 66.2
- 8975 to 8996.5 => -0.14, 67.4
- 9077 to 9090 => 0.05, 67.4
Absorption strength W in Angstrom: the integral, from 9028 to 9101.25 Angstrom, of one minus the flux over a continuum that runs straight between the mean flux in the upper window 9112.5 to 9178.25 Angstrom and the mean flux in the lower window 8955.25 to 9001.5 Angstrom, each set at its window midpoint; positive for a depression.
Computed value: 0.5 Angstrom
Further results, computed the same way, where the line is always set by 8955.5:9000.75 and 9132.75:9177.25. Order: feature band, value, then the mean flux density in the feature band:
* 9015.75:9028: 0.5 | 64.7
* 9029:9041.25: 0.2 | 66.1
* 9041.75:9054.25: -0.1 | 68.2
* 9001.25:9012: 0.1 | 66.8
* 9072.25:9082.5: 0.0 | 67.7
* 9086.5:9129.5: 0.1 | 67.7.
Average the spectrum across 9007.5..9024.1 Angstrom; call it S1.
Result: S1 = 65.3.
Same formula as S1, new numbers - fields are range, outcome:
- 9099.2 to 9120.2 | 68.4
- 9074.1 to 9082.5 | 67.7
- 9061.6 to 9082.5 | 67.6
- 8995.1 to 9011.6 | 66.4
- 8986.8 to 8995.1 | 67.2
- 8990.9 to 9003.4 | 65.5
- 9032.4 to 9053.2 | 67.5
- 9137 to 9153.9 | 68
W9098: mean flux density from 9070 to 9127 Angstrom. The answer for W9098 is 67.7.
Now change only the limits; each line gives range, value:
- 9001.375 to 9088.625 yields 66.8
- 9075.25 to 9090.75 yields 67.3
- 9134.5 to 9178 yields 68.1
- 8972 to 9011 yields 67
